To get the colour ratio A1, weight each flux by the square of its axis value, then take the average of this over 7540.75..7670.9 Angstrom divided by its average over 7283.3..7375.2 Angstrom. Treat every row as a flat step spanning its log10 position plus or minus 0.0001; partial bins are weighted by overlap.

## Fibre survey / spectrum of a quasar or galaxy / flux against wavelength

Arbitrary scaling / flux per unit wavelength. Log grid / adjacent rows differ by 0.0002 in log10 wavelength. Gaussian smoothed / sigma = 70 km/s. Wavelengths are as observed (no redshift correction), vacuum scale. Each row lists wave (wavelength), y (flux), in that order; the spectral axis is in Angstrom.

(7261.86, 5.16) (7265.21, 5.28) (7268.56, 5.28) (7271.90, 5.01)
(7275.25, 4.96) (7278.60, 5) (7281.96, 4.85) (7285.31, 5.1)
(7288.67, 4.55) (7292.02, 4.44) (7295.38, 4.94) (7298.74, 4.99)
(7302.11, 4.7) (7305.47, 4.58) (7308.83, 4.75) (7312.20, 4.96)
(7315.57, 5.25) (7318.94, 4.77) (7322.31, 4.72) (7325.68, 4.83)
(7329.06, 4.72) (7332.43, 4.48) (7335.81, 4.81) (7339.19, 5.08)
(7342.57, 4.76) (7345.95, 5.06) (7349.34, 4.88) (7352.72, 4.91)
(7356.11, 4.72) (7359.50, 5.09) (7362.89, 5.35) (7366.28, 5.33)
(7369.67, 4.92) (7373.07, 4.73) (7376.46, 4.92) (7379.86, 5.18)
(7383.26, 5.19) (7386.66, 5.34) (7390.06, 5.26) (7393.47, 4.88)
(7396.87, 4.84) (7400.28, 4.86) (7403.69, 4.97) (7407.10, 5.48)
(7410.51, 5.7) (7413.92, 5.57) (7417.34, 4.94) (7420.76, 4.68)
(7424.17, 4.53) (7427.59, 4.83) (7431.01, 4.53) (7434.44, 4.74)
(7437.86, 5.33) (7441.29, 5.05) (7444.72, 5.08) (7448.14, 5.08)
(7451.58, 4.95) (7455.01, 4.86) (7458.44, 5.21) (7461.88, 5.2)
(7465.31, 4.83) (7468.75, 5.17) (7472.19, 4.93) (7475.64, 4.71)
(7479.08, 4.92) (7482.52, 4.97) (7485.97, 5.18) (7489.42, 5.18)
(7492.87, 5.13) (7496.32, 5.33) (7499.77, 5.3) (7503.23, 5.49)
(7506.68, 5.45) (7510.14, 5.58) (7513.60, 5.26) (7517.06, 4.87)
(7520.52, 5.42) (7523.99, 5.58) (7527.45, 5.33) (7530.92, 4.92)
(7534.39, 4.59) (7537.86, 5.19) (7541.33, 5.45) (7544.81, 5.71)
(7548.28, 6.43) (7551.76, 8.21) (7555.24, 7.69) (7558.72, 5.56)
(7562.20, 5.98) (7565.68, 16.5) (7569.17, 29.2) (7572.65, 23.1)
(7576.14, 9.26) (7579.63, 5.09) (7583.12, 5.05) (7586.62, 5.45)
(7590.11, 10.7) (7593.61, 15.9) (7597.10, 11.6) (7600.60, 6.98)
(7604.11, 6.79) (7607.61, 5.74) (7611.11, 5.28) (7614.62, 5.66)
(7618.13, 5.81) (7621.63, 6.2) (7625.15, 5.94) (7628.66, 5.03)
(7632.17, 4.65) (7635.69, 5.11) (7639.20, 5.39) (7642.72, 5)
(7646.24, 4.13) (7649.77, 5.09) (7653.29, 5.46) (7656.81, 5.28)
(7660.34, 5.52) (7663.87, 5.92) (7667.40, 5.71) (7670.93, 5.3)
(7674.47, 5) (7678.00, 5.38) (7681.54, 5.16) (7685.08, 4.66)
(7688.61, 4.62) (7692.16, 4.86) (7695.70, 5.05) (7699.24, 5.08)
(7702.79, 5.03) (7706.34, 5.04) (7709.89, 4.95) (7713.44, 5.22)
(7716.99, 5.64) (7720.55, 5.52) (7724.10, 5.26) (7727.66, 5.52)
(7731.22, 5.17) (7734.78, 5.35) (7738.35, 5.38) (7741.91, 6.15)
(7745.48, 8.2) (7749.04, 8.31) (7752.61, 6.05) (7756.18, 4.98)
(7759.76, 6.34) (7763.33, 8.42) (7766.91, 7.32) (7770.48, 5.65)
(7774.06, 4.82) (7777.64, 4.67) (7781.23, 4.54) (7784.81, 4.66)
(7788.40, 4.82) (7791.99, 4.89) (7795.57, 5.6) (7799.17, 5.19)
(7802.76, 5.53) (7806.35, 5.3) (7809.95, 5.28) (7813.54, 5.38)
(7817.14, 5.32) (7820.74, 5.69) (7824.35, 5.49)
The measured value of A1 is 1.7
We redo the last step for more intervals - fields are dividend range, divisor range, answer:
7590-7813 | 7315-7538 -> 1.24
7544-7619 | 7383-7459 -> 1.97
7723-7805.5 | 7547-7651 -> 0.73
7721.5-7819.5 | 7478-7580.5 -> 0.81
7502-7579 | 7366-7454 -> 1.69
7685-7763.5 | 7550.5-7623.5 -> 0.61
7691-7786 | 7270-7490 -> 1.26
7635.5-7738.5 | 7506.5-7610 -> 0.64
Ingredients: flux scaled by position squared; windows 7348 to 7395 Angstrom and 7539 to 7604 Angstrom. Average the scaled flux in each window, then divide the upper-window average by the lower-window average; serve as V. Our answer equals 2.11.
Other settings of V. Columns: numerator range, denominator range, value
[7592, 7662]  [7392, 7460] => 1.33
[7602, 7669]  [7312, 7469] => 1.17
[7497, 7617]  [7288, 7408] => 1.70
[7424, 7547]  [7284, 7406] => 1.08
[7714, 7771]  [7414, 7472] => 1.35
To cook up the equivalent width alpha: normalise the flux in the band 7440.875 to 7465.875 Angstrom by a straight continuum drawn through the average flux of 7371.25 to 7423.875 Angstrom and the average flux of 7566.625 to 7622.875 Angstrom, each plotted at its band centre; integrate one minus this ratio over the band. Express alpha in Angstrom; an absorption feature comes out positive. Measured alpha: 5.52 Angstrom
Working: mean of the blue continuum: 5.09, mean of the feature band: 5.04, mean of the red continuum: 9.98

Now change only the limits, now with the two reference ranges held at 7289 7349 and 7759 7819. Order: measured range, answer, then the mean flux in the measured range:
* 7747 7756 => -2.27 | 6.82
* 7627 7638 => 0.66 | 4.96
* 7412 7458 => 0.30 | 4.95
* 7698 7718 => 0.88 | 5.14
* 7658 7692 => 0.62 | 5.23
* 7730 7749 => -3.00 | 6.28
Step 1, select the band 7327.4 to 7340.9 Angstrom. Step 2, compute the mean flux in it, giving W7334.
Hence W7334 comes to 4.77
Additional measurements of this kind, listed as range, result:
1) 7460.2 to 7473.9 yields 5.03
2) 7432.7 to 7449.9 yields 5.05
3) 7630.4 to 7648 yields 4.86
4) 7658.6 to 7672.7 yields 5.61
